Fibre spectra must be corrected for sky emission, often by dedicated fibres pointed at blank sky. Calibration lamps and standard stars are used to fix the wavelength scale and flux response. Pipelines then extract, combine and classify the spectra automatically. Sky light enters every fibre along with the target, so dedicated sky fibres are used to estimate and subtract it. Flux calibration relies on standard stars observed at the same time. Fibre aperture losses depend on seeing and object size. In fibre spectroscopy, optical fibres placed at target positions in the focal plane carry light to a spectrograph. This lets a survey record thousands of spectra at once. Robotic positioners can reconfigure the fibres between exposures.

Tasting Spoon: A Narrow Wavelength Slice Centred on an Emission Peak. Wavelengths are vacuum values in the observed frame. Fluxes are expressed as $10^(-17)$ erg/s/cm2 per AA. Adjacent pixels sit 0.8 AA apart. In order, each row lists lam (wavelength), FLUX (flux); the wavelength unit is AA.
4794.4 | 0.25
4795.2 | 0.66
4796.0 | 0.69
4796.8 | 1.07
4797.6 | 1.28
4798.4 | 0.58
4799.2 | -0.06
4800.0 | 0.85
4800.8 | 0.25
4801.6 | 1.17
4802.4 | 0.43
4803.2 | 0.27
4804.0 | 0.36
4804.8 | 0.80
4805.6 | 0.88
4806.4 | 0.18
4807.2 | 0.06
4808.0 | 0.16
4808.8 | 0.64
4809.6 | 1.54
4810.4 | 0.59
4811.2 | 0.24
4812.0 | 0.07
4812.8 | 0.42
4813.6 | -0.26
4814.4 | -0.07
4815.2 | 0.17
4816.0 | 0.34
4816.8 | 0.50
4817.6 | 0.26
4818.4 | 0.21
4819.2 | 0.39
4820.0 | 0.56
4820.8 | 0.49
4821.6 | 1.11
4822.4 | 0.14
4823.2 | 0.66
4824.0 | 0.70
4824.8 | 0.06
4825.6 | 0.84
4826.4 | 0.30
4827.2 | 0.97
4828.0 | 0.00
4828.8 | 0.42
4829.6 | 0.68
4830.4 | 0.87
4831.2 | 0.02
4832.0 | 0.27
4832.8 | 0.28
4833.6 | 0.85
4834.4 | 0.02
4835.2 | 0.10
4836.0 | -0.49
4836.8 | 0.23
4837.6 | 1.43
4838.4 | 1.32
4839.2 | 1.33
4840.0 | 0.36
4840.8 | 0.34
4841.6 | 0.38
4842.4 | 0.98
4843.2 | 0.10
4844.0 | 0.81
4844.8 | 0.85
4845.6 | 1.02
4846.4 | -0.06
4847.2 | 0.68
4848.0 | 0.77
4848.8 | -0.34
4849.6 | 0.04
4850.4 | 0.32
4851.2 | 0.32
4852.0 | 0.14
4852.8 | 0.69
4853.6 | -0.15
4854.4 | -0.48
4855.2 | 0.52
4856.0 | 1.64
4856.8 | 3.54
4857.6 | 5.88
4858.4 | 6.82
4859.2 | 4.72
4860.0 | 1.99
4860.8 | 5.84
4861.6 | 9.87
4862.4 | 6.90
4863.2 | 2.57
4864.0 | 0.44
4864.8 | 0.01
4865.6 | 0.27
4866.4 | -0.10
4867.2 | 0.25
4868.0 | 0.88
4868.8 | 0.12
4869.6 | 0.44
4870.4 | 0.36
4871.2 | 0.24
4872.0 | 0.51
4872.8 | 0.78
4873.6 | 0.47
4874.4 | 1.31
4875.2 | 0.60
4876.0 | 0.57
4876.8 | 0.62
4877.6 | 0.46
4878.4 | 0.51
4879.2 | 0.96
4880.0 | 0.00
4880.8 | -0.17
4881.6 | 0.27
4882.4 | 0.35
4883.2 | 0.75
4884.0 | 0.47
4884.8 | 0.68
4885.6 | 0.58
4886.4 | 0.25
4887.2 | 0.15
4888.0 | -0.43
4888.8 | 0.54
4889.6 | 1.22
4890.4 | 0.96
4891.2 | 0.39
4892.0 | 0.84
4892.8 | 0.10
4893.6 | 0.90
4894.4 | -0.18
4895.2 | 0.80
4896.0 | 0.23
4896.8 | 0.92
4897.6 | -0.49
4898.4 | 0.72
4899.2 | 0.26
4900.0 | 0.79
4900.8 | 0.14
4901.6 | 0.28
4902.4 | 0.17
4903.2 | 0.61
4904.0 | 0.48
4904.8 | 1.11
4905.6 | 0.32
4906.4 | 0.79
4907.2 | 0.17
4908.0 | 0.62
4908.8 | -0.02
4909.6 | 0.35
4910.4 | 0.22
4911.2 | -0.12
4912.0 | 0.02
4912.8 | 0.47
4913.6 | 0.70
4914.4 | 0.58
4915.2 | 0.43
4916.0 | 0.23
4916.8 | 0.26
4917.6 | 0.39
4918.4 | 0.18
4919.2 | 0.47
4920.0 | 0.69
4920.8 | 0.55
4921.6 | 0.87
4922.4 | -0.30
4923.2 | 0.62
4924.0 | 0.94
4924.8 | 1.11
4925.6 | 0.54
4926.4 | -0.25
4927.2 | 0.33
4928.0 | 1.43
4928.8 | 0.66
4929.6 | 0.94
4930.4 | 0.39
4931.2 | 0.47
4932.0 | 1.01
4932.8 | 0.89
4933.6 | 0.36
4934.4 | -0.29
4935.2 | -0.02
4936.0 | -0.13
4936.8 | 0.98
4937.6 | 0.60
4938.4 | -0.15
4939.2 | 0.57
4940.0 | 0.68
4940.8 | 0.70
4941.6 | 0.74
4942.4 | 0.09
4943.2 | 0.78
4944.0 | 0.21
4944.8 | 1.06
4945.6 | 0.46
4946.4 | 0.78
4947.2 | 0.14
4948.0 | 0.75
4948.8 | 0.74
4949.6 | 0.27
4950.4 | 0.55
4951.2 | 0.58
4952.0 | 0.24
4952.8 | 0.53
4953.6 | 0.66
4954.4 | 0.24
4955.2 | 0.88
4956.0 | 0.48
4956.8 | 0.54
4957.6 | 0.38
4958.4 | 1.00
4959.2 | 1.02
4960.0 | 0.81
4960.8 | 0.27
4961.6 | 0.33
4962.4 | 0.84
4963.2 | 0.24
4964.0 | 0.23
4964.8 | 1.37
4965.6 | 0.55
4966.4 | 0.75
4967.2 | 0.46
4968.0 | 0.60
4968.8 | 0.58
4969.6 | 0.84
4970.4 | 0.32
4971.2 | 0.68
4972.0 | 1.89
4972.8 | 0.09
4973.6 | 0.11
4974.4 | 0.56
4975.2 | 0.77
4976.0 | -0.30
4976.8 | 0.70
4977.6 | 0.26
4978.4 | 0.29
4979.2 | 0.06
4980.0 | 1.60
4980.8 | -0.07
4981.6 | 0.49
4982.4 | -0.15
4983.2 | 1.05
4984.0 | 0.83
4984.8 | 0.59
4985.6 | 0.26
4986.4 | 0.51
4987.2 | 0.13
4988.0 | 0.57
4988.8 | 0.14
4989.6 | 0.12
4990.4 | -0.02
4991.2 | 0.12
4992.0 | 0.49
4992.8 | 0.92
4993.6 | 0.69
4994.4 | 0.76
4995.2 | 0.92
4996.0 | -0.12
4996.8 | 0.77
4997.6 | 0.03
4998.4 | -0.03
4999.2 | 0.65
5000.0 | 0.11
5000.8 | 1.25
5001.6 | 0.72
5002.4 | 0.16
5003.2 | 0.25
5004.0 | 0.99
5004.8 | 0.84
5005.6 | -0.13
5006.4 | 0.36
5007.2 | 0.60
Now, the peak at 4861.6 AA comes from [O II] 3727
